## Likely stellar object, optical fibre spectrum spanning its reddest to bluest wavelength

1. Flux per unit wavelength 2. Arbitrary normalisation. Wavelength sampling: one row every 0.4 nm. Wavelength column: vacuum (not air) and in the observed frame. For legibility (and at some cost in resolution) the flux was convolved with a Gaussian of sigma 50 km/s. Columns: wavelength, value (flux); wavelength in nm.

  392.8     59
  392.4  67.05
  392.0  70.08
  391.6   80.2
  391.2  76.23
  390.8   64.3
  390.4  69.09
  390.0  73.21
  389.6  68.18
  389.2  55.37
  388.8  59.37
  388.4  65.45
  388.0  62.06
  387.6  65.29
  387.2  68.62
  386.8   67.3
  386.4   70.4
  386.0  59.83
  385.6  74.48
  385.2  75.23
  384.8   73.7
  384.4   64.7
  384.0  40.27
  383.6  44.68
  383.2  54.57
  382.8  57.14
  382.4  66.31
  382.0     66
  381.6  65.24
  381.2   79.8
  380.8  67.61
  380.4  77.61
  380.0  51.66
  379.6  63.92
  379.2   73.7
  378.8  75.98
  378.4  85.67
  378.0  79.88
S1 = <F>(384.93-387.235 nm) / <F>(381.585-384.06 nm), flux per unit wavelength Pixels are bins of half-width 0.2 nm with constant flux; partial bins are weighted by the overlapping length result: 1.23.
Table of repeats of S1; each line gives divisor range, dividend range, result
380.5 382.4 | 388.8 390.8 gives 0.94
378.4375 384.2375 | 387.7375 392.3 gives 1.06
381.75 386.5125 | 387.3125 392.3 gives 1.08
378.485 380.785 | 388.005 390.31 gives 0.93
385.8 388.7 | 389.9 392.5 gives 1.09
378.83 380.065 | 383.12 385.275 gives 0.88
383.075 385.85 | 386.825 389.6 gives 1.03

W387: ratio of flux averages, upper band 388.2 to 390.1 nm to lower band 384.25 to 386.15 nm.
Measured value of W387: 0.91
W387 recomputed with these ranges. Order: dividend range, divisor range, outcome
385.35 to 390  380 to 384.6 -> 1.06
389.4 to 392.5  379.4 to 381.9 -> 1.05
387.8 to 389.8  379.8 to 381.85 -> 0.91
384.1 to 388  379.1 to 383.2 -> 1.02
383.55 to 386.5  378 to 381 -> 0.89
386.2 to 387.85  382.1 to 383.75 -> 1.20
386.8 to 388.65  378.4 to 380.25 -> 0.95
